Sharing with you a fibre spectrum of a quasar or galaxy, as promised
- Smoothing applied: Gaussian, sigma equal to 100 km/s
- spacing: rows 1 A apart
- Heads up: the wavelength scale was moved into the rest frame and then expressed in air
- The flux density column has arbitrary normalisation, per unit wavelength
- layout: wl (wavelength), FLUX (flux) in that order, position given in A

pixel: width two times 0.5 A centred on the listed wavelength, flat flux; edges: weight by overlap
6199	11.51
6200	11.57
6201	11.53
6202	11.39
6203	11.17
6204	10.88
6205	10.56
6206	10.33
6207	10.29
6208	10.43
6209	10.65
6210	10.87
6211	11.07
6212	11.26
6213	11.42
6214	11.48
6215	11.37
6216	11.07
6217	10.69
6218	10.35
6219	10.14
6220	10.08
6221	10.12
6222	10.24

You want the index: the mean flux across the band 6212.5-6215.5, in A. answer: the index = 11.4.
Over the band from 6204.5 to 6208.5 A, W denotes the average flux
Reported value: 10.4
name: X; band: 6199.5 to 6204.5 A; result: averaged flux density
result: 11.3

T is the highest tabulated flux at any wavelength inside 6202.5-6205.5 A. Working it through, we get 11.17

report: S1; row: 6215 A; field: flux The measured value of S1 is 11.37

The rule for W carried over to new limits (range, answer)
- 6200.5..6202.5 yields 11.5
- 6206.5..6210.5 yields 10.6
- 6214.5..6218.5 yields 10.9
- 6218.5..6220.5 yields 10.1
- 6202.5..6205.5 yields 10.9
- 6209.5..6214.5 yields 11.2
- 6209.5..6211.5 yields 11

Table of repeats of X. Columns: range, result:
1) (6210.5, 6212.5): 11.2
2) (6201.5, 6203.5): 11.3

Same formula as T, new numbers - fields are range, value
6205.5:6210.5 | 10.87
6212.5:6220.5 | 11.48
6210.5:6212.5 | 11.26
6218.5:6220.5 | 10.14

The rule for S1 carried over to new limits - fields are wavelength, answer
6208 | 10.43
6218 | 10.35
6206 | 10.33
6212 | 11.26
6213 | 11.42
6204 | 10.88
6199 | 11.51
